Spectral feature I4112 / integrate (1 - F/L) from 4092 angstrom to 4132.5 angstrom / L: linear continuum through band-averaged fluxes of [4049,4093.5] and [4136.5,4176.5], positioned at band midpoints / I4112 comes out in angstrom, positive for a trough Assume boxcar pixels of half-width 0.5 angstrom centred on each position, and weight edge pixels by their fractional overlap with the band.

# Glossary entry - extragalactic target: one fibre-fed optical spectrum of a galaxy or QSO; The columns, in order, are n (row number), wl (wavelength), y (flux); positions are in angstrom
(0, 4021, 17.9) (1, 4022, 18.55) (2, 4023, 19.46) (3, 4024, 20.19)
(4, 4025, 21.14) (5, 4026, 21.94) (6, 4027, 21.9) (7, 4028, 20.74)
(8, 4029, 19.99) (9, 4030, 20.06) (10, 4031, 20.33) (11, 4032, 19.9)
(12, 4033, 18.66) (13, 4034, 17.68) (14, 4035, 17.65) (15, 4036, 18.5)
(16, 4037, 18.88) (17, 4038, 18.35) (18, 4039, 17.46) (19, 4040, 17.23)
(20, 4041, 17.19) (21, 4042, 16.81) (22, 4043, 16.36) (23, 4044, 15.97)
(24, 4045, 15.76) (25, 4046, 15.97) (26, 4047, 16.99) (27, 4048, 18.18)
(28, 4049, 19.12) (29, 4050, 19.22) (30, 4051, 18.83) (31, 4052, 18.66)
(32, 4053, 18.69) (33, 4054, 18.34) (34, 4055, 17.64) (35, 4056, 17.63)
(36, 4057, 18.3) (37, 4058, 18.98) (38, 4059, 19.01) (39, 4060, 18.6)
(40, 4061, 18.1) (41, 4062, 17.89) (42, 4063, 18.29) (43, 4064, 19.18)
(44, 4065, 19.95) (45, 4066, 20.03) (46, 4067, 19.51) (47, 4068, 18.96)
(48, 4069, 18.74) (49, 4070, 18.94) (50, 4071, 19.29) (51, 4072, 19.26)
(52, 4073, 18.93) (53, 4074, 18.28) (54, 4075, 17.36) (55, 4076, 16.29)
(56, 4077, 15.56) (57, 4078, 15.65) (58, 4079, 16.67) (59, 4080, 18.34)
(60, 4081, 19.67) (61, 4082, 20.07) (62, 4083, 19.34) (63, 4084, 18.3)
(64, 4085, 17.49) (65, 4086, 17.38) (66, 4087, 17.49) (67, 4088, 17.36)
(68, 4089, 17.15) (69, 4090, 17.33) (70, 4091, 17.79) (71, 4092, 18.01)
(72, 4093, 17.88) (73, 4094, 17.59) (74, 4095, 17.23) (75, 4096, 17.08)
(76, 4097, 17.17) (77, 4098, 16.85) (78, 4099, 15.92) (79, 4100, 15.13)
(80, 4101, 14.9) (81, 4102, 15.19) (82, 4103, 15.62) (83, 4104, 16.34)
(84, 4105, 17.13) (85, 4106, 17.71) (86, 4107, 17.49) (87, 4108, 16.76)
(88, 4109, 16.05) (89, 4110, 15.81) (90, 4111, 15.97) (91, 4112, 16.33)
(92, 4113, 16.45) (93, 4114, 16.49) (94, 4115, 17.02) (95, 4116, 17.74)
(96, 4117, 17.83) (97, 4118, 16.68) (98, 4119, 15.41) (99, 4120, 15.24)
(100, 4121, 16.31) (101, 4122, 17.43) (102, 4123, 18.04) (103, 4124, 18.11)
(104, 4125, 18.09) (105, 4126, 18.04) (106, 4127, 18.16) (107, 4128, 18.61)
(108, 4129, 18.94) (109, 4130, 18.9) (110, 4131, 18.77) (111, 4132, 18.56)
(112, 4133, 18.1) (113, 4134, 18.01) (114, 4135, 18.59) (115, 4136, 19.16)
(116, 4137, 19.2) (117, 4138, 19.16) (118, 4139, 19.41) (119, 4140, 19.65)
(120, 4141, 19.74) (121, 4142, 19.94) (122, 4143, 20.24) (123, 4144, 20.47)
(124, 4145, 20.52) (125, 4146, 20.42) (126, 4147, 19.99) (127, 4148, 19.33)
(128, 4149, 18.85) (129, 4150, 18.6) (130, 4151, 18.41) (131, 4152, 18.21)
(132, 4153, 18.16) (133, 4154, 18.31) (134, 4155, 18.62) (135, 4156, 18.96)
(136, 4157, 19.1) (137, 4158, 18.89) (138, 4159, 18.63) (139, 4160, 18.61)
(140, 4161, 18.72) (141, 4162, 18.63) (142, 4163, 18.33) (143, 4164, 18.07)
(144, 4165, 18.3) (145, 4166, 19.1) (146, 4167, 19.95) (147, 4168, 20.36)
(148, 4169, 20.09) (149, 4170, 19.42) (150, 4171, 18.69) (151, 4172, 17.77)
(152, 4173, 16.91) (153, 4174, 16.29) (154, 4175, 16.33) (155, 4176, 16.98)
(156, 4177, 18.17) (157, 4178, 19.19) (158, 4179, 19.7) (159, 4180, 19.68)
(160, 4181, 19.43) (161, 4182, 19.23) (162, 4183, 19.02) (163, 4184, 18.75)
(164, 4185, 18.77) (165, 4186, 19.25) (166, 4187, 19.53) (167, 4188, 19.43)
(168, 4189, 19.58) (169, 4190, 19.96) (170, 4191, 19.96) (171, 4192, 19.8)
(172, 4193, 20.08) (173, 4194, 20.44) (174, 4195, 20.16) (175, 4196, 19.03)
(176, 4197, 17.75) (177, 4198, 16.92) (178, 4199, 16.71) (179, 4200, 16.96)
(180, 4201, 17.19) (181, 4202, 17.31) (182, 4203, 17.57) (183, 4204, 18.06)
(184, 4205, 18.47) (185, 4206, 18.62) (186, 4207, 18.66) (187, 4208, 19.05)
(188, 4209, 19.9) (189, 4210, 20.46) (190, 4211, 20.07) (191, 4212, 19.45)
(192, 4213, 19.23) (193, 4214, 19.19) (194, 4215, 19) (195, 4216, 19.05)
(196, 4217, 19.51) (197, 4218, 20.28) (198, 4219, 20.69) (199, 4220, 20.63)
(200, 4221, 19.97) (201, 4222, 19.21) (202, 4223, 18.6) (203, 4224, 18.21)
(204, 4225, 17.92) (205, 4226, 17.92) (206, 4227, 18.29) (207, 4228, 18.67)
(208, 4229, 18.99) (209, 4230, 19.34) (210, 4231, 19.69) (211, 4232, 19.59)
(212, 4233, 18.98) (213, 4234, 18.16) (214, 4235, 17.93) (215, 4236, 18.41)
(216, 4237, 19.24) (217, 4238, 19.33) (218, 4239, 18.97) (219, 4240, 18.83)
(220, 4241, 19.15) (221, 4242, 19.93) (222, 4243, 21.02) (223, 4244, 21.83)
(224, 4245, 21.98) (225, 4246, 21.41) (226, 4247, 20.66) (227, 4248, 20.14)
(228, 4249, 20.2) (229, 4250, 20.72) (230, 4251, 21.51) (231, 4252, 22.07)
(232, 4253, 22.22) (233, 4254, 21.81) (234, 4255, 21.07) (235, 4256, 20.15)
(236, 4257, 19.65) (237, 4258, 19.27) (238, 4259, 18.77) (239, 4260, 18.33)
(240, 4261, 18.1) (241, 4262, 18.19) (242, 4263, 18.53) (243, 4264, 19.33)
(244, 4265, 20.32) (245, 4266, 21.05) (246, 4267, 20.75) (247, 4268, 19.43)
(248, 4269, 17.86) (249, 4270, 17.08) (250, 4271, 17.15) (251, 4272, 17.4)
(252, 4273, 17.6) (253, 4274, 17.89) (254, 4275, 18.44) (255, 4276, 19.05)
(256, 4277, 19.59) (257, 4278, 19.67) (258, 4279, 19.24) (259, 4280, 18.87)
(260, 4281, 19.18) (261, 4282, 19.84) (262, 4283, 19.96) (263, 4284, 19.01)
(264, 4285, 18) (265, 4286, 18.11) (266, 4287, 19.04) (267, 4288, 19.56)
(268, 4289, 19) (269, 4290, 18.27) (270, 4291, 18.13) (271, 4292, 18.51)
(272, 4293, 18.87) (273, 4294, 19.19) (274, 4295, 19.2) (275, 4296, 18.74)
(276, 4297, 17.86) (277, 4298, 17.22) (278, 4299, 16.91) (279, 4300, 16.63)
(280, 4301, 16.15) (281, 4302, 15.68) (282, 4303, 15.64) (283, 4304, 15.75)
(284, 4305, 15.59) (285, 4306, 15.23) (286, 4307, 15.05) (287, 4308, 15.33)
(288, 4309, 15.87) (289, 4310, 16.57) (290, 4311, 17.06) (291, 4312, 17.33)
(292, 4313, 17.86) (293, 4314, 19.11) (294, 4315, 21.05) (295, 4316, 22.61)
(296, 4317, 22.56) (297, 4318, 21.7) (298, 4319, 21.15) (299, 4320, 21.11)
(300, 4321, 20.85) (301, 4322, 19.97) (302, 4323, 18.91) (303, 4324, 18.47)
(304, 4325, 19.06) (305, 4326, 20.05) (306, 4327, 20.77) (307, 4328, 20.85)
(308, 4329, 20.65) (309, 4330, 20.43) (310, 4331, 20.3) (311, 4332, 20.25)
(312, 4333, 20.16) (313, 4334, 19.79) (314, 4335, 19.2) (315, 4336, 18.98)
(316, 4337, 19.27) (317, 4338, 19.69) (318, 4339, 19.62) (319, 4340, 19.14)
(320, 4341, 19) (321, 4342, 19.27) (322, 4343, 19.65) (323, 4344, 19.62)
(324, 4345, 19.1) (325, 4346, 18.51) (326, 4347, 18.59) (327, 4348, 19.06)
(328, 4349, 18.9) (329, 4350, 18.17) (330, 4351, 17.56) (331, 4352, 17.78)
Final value 3.4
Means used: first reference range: 18.3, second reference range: 18.9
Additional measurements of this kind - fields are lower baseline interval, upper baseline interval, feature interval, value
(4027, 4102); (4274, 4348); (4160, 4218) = -1.2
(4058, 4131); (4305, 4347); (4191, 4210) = -0.2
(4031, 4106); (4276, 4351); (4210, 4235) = -1.0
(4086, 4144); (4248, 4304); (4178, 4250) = -3.4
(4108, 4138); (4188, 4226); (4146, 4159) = -0.6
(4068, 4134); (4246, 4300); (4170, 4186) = -0.2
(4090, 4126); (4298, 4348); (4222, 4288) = -4.3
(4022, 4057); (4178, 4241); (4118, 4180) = 0.8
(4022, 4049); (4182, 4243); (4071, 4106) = 2.6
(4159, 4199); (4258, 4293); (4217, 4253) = -1.7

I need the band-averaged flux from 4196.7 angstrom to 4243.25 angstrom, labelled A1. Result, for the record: 18.9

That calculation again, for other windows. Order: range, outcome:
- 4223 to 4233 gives 18.7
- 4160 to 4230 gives 18.9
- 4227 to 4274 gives 19.6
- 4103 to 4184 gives 18.3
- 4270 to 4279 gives 18.3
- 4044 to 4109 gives 17.8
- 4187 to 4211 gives 18.8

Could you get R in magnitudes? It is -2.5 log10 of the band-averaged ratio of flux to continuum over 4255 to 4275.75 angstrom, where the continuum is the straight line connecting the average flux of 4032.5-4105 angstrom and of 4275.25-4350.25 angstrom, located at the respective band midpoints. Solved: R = -0.01 mag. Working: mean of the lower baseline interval 17.8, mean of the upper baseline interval 18.8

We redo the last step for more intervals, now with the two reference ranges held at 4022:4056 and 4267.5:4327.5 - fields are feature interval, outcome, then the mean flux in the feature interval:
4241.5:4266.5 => -0.10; 20.3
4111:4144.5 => 0.03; 18.1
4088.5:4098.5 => 0.07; 17.4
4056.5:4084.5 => 0.01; 18.5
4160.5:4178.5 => 0.01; 18.4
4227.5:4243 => -0.03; 19.1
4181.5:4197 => -0.06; 19.5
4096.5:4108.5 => 0.14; 16.4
